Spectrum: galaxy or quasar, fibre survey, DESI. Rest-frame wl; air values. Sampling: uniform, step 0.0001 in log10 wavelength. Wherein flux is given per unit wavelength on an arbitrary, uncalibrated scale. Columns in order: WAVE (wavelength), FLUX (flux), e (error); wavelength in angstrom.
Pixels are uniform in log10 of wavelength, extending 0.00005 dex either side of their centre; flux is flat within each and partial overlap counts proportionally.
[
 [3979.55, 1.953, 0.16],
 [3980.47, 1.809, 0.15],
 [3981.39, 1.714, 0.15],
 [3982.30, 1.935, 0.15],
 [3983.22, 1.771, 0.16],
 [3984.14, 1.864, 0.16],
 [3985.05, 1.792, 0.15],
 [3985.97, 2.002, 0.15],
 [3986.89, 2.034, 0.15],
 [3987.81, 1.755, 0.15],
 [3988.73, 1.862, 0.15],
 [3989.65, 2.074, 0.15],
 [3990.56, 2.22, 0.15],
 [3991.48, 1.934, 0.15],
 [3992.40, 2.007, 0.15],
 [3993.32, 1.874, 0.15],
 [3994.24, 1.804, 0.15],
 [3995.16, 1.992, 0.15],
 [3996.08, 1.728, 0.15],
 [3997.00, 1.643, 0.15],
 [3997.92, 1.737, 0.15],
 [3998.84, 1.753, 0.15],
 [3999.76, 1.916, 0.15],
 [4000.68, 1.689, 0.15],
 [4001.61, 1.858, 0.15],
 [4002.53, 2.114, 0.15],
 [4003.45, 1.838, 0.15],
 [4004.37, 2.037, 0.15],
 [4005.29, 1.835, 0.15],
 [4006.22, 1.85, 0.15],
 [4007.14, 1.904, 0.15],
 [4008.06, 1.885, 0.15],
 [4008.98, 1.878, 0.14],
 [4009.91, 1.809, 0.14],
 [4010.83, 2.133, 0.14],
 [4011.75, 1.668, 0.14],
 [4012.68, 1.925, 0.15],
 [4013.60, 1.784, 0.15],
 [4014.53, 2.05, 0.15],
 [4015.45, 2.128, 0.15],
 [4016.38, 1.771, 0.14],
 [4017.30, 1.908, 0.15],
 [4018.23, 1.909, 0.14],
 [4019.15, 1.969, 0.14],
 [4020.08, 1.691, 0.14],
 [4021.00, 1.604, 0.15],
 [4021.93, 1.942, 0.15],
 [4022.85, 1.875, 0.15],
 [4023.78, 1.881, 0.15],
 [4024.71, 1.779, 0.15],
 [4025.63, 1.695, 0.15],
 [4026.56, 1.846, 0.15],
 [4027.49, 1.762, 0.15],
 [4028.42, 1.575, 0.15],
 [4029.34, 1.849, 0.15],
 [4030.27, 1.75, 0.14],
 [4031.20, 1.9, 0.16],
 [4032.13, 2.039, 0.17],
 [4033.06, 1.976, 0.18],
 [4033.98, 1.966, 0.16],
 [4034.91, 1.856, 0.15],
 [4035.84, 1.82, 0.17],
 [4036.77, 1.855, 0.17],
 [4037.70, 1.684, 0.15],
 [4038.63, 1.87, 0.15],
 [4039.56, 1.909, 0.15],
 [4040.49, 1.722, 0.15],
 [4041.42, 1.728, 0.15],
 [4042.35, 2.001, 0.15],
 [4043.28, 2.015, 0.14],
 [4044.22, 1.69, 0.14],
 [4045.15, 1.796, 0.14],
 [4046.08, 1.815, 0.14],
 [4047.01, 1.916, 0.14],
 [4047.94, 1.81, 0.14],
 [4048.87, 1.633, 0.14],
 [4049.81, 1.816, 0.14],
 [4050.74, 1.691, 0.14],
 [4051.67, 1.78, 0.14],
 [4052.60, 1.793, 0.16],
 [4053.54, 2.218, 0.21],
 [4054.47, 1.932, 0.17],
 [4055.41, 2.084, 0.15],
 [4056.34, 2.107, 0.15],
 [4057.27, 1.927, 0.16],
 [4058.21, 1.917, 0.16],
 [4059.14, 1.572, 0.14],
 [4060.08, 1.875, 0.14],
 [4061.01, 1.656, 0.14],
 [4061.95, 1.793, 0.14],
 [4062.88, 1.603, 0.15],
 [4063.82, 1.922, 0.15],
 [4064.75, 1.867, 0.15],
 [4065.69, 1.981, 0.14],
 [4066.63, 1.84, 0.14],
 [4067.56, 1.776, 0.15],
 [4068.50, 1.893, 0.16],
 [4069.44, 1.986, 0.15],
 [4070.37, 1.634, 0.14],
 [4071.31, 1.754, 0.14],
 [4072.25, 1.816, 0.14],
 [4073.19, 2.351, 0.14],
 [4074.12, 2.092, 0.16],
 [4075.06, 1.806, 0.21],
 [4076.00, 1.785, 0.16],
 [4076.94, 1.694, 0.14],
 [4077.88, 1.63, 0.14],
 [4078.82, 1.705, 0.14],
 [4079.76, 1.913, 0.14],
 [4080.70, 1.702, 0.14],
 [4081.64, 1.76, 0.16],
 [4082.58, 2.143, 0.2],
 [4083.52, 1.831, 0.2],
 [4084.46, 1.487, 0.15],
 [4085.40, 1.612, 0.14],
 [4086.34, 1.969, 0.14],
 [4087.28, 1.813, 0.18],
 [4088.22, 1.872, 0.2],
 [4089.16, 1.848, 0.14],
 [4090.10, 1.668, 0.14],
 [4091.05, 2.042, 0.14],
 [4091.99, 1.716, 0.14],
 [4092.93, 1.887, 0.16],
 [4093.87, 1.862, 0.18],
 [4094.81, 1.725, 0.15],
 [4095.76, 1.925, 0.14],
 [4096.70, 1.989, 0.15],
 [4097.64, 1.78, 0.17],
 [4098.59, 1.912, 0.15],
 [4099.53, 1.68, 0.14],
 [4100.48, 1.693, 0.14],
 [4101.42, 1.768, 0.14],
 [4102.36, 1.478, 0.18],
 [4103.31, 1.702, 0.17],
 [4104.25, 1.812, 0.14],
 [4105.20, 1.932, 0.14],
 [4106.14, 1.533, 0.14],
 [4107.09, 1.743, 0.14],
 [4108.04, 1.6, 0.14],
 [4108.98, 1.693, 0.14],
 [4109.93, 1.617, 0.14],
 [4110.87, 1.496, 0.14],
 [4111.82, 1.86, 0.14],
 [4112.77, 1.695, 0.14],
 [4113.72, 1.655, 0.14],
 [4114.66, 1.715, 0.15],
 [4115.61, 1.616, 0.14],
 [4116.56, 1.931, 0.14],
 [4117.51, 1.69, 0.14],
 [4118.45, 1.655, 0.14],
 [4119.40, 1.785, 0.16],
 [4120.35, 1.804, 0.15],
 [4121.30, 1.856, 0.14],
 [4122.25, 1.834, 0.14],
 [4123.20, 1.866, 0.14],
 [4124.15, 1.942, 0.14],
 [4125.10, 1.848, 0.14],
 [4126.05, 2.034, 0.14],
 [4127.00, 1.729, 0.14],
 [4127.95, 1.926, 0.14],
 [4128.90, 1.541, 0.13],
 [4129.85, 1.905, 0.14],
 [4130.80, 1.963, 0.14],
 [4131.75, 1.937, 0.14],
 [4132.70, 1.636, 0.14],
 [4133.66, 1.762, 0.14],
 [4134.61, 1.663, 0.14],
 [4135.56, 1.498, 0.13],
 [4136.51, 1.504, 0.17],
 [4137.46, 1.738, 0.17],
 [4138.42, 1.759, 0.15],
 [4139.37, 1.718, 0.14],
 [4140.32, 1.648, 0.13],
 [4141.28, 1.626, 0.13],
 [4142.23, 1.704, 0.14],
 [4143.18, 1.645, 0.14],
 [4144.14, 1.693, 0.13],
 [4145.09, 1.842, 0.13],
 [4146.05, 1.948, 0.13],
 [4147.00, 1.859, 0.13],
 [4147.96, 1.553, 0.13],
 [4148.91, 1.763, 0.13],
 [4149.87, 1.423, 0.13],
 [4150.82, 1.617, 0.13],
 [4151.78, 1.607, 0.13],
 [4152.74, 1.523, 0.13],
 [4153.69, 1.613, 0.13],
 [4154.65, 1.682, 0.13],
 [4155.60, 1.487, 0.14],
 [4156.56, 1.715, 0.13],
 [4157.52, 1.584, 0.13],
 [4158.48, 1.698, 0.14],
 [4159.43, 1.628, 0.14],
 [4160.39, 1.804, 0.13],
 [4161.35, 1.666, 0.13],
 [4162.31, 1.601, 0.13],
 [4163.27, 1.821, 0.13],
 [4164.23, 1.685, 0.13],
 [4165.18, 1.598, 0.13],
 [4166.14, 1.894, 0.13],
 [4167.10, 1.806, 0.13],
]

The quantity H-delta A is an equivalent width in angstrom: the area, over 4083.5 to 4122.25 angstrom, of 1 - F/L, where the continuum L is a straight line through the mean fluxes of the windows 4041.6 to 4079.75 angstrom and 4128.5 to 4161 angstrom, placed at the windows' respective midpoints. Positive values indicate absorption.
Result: 0.3 angstrom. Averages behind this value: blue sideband 1.85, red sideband 1.69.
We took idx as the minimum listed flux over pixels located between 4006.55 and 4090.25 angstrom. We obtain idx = 1.487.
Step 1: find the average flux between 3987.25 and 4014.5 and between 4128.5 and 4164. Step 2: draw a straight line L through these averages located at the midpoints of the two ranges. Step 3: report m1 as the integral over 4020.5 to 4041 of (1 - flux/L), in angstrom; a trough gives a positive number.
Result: 0.2 angstrom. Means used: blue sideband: 1.88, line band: 1.83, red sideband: 1.69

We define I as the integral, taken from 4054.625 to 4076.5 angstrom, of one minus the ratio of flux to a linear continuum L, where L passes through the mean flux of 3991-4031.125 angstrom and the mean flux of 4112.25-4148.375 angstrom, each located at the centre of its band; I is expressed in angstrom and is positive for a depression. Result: -0.8 angstrom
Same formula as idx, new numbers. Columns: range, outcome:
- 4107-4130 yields 1.496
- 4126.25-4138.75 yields 1.498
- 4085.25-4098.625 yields 1.612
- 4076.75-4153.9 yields 1.423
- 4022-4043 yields 1.575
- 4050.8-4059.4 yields 1.572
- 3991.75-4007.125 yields 1.643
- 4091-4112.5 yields 1.478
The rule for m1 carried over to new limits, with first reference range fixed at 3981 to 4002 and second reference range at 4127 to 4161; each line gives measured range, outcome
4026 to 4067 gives -0.9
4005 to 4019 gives -0.4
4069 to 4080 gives -0.5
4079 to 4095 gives -0.5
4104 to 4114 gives 0.2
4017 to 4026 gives 0.0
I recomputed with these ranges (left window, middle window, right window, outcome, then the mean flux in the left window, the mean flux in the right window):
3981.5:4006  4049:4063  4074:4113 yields -0.3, 1.88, 1.77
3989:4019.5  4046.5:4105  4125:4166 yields -0.9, 1.9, 1.7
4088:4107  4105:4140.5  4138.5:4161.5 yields -0.3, 1.79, 1.67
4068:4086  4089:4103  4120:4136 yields 0.2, 1.82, 1.81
